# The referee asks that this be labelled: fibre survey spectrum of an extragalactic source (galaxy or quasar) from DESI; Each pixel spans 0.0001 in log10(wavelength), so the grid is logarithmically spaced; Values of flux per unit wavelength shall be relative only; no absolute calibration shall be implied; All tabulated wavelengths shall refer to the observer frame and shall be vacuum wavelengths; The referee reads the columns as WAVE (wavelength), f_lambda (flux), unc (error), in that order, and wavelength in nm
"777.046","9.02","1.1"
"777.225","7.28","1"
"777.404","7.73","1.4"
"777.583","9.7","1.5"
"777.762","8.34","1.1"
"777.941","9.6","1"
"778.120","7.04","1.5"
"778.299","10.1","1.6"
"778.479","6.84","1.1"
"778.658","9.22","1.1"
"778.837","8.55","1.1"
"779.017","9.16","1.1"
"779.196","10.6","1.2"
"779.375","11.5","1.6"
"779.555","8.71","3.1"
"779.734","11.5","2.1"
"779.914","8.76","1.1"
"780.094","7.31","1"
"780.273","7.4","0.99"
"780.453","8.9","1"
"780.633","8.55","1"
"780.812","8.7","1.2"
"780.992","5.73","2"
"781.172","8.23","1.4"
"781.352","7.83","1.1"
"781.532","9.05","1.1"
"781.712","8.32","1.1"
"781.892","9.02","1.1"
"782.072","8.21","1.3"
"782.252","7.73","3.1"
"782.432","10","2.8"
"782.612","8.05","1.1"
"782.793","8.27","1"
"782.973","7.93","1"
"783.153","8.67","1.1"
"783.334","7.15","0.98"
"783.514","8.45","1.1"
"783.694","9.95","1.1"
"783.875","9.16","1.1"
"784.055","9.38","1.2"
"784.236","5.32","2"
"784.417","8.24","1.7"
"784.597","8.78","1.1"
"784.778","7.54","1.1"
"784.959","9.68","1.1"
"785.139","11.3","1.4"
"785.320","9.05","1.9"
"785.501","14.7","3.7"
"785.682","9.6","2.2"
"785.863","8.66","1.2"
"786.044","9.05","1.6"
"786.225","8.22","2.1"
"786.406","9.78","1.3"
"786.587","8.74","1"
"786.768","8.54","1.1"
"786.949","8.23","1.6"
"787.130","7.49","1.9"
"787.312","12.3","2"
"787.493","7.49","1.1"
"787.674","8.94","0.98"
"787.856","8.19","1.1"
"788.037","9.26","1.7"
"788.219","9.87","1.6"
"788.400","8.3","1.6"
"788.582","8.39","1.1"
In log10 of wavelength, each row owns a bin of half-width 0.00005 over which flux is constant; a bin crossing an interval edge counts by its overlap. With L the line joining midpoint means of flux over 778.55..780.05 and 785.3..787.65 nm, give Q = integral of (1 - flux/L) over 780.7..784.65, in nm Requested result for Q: 0.51 nm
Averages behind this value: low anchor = 9.64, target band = 8.28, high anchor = 9.37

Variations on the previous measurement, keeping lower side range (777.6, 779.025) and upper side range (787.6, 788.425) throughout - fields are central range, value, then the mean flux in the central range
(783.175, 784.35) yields 0.07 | 8.26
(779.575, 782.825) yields 0.11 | 8.43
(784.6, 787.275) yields -0.15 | 9.37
